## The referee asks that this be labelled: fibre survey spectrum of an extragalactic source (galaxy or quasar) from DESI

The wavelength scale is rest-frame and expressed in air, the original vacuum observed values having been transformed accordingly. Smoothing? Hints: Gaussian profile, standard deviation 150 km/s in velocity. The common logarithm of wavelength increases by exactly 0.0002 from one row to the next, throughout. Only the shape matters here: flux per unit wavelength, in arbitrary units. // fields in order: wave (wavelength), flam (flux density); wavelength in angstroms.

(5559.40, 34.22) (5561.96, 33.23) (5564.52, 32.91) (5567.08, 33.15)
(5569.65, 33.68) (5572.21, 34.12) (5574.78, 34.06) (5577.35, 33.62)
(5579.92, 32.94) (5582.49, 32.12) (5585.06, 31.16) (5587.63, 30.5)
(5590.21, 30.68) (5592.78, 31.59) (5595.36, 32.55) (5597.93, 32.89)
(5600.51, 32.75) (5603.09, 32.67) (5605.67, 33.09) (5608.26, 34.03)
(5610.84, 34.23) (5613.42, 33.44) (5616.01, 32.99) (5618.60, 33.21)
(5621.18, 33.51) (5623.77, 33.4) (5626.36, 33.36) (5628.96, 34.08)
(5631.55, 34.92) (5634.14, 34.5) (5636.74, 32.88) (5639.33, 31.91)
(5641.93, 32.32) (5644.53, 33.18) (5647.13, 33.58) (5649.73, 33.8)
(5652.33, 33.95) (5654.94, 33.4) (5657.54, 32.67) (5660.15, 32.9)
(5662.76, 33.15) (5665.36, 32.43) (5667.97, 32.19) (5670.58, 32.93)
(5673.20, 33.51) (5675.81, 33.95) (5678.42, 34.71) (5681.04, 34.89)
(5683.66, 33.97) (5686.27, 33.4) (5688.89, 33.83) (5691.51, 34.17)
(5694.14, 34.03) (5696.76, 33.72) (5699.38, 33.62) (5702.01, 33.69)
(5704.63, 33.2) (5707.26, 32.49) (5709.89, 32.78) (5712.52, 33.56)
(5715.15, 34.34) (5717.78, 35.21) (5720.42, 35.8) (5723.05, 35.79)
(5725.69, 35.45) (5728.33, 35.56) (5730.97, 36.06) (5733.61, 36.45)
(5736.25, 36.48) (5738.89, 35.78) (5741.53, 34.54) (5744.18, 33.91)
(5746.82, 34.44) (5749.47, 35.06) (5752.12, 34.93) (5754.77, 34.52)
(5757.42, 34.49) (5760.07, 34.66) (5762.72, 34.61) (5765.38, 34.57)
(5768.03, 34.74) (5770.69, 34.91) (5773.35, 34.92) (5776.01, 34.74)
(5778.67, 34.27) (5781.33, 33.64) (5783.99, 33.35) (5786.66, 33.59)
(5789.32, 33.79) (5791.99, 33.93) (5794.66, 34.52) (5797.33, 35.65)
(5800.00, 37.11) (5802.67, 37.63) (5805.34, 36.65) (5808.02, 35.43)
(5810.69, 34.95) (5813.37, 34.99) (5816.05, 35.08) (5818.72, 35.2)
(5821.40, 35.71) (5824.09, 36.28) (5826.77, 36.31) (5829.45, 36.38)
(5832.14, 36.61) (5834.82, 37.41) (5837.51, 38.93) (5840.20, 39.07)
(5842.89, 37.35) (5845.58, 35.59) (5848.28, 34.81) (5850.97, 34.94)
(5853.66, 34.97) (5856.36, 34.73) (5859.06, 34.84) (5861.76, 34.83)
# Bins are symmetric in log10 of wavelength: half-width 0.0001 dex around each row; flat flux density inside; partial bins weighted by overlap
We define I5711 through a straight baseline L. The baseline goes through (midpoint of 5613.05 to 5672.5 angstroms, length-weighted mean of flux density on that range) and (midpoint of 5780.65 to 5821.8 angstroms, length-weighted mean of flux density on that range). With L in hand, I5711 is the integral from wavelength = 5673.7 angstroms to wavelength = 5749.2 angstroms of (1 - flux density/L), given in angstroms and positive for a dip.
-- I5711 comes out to -1.0 angstroms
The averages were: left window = 33.2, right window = 35.1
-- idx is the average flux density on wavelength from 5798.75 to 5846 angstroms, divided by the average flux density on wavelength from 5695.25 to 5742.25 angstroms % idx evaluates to 1.1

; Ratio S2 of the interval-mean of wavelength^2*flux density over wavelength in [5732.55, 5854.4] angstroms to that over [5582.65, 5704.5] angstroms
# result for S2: 1.1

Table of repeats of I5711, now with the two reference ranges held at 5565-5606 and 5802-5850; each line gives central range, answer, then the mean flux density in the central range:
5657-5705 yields 0.7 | 33.5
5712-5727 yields -0.2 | 35.1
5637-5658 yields 0.3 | 33.1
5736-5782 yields 0.8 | 34.7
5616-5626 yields -0.1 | 33.3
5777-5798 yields 1.0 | 34.1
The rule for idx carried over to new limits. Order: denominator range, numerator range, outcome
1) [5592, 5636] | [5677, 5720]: 1.02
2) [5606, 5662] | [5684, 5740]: 1.03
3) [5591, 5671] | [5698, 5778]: 1.05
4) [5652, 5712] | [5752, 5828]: 1.05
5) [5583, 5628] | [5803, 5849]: 1.11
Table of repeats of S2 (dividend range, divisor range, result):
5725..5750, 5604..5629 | 1.10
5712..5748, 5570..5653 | 1.11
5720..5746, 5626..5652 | 1.10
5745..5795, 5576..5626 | 1.12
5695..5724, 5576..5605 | 1.10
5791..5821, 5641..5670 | 1.13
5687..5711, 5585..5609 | 1.08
